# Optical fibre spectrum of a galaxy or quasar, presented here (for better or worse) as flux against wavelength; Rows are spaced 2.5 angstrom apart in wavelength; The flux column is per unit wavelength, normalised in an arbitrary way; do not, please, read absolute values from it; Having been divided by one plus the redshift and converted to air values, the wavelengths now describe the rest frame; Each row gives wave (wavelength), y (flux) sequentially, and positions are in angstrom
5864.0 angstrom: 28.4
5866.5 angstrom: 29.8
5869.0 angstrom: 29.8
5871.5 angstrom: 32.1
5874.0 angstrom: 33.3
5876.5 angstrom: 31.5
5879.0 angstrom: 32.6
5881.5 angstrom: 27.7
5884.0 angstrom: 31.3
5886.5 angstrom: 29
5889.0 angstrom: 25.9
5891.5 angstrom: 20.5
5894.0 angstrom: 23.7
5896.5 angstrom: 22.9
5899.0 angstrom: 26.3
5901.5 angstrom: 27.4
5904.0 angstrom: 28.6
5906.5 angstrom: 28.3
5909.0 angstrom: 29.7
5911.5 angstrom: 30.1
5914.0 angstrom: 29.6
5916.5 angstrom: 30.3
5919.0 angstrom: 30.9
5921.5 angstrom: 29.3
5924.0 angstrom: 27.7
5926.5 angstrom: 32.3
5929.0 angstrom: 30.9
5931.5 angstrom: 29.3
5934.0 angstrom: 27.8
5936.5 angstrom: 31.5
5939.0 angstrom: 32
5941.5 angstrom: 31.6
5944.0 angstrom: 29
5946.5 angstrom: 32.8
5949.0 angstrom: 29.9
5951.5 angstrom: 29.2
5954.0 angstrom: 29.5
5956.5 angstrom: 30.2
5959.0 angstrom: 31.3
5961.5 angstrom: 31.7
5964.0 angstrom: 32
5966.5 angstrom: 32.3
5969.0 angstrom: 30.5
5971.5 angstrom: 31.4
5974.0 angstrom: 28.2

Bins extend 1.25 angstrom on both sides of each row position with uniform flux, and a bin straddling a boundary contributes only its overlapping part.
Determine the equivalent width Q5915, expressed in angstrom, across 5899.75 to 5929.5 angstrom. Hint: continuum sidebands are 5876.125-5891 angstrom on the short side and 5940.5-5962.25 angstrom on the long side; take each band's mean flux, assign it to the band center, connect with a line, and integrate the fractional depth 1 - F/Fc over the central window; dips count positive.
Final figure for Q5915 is 0.26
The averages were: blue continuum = 29.1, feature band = 29.5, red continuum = 30.5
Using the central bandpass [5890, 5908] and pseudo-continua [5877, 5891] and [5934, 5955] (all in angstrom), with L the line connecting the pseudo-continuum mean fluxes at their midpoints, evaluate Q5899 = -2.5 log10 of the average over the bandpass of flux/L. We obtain 0.15 mag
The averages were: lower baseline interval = 28.9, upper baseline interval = 30.5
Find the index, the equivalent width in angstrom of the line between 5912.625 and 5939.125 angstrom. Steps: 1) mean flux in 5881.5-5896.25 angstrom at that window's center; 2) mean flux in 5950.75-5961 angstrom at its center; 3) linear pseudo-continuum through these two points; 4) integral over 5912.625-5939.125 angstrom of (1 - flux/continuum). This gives -1.63 angstrom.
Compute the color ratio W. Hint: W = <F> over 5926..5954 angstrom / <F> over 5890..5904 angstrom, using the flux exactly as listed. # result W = 1.24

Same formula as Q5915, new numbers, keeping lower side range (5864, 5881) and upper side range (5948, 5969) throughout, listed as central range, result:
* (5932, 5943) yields 0.09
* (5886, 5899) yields 2.81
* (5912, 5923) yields 0.34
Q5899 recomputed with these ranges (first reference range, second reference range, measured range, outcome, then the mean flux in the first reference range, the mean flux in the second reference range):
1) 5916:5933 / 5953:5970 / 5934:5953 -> -0.002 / 30.1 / 31.1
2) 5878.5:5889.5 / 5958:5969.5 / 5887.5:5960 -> 0.058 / 29.3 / 31.6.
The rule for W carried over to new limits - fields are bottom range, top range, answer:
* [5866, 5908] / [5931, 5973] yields 1.09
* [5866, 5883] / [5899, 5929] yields 0.95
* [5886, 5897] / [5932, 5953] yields 1.26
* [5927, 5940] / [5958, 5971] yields 1.04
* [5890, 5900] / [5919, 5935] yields 1.27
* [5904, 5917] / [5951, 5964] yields 1.04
